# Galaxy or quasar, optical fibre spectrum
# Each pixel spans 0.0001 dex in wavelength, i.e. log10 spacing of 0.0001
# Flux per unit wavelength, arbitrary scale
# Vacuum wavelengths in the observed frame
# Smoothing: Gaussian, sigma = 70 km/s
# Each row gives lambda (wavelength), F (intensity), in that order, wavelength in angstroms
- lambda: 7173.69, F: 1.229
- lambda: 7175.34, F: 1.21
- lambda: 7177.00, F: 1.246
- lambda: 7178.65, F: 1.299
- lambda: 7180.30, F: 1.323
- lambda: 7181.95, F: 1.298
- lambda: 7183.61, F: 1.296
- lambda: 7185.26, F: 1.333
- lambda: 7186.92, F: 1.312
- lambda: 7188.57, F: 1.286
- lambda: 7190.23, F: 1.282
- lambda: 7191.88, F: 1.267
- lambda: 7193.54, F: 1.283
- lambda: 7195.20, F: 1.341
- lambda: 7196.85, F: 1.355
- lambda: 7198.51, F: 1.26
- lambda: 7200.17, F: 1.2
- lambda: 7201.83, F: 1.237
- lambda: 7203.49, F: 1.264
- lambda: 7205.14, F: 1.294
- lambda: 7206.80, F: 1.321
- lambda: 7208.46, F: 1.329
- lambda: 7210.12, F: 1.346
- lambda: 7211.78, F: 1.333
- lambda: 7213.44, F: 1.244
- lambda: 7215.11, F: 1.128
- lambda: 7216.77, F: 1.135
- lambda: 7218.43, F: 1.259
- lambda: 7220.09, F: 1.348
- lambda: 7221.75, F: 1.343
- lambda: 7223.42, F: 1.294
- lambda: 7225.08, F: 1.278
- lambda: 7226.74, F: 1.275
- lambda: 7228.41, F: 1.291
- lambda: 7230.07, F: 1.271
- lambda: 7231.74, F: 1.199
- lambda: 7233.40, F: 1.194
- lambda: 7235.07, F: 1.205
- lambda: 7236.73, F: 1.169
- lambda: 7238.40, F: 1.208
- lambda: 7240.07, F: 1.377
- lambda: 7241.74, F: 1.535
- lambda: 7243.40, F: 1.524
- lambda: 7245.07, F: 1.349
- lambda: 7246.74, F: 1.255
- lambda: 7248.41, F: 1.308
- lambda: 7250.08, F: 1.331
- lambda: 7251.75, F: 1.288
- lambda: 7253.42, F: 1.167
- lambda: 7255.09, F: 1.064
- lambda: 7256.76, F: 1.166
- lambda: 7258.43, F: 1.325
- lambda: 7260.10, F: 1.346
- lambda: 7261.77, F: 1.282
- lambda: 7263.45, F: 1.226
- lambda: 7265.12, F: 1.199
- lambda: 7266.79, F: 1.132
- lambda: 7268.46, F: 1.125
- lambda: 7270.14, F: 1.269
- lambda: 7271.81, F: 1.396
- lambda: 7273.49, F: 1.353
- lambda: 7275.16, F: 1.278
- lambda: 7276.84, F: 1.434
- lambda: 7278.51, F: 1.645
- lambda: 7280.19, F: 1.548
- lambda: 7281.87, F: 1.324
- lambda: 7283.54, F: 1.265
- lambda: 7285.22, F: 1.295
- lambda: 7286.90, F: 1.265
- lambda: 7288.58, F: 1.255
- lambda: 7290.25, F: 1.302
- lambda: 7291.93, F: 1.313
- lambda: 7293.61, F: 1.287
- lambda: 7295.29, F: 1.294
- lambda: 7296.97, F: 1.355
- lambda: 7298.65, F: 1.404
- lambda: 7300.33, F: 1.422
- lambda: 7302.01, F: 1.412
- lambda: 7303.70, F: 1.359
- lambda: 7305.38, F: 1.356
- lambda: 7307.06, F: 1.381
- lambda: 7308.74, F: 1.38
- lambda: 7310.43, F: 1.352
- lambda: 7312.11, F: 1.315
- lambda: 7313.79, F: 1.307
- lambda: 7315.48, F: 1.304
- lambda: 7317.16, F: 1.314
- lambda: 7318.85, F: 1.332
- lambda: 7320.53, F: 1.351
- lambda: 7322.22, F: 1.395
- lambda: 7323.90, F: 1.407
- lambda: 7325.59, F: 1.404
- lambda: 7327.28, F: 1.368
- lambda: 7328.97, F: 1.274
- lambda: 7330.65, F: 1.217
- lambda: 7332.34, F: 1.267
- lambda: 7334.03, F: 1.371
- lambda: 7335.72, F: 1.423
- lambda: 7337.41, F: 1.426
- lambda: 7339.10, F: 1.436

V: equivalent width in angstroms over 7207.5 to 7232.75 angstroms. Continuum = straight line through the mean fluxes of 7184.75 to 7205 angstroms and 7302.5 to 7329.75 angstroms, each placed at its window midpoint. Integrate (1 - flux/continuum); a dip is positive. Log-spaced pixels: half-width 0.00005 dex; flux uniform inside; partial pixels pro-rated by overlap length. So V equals 0.5 angstroms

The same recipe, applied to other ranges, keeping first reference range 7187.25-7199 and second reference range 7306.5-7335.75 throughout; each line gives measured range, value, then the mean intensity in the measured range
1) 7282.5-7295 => 0.4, 1.28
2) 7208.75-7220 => 0.5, 1.25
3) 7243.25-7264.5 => 0.8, 1.27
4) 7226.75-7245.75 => 0.2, 1.3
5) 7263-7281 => -0.1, 1.33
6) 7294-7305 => -0.3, 1.37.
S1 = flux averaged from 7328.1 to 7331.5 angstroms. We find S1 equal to 1.25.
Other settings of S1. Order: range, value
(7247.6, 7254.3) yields 1.27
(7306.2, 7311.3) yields 1.37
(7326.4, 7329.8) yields 1.32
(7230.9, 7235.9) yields 1.2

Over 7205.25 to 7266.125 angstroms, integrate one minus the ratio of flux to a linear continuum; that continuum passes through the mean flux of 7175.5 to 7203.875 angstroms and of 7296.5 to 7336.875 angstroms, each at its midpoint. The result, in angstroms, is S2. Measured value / 1.6 angstroms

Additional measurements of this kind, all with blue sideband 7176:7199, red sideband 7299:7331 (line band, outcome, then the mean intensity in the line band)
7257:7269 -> 0.9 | 1.23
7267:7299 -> 0.2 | 1.33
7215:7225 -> 0.4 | 1.26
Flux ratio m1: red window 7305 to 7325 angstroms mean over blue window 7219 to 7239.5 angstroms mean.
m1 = 1.07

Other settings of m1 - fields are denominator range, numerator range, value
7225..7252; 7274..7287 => 1.07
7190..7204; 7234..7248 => 1.04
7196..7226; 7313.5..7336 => 1.05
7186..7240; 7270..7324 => 1.07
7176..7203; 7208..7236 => 0.98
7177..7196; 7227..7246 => 1.00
